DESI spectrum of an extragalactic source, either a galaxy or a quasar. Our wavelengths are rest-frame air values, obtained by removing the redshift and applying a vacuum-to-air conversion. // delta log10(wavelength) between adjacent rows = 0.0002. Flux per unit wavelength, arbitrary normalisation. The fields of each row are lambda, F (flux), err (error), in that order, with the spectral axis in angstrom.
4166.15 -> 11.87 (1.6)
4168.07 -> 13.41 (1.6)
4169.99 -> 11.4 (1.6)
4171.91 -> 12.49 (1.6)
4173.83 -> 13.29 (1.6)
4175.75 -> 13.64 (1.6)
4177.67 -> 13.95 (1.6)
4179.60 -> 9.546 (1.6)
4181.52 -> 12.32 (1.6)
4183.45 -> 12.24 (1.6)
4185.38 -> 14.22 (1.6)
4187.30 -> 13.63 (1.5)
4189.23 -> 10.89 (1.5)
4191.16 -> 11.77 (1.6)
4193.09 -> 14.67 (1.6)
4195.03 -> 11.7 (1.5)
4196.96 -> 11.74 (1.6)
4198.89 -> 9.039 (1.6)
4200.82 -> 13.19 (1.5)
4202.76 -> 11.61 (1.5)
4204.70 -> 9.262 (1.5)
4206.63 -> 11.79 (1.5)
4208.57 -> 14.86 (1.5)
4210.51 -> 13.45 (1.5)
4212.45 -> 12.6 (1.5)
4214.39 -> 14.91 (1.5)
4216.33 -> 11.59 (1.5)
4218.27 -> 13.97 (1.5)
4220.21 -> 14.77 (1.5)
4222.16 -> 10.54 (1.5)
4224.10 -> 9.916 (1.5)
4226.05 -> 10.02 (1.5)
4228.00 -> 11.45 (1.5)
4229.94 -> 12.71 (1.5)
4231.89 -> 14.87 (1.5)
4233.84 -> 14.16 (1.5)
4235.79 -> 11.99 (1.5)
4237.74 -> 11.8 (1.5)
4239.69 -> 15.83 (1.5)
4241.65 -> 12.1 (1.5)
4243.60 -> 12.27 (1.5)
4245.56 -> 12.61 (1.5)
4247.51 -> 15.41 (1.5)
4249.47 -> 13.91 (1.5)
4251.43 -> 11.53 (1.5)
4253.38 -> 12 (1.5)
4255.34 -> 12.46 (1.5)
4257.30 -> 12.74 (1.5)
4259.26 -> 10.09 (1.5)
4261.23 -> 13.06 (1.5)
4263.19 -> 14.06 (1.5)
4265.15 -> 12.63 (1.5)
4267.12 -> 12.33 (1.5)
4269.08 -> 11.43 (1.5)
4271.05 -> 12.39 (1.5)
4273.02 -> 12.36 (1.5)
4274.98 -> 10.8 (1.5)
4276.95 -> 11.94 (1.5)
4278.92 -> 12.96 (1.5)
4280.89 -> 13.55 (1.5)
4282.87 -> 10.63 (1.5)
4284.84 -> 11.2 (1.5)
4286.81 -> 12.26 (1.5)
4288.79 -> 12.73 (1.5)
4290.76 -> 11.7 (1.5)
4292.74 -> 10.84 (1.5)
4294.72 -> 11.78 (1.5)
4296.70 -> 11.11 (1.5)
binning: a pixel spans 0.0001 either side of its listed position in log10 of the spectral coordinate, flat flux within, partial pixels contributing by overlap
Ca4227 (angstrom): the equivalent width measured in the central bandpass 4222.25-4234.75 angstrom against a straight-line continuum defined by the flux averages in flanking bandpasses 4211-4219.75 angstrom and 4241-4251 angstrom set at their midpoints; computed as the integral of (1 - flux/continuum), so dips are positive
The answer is 1.2 angstrom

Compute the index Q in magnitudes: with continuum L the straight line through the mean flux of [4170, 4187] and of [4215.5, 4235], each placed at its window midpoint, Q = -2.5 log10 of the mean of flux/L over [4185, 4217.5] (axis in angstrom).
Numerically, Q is 0.01 mag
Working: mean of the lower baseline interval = 12.7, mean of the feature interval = 12.4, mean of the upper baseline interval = 12.4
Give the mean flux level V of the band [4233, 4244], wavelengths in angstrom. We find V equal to 13.1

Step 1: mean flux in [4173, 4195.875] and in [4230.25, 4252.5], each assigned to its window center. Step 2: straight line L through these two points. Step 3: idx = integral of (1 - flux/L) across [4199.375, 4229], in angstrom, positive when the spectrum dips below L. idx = 1.8 angstrom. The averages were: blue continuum 12.7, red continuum 13.3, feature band 12.2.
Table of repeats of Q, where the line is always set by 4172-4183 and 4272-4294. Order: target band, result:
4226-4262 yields -0.05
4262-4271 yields -0.05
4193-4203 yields 0.06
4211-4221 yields -0.10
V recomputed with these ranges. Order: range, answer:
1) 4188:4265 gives 12.5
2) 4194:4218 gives 12.2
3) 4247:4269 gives 12.6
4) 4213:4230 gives 12.2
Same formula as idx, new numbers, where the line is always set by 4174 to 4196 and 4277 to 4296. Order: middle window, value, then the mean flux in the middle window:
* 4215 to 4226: 0.3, 12.1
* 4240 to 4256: -0.9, 12.9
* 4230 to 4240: -1.0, 13.5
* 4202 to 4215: -0.1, 12.6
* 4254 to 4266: -0.4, 12.5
